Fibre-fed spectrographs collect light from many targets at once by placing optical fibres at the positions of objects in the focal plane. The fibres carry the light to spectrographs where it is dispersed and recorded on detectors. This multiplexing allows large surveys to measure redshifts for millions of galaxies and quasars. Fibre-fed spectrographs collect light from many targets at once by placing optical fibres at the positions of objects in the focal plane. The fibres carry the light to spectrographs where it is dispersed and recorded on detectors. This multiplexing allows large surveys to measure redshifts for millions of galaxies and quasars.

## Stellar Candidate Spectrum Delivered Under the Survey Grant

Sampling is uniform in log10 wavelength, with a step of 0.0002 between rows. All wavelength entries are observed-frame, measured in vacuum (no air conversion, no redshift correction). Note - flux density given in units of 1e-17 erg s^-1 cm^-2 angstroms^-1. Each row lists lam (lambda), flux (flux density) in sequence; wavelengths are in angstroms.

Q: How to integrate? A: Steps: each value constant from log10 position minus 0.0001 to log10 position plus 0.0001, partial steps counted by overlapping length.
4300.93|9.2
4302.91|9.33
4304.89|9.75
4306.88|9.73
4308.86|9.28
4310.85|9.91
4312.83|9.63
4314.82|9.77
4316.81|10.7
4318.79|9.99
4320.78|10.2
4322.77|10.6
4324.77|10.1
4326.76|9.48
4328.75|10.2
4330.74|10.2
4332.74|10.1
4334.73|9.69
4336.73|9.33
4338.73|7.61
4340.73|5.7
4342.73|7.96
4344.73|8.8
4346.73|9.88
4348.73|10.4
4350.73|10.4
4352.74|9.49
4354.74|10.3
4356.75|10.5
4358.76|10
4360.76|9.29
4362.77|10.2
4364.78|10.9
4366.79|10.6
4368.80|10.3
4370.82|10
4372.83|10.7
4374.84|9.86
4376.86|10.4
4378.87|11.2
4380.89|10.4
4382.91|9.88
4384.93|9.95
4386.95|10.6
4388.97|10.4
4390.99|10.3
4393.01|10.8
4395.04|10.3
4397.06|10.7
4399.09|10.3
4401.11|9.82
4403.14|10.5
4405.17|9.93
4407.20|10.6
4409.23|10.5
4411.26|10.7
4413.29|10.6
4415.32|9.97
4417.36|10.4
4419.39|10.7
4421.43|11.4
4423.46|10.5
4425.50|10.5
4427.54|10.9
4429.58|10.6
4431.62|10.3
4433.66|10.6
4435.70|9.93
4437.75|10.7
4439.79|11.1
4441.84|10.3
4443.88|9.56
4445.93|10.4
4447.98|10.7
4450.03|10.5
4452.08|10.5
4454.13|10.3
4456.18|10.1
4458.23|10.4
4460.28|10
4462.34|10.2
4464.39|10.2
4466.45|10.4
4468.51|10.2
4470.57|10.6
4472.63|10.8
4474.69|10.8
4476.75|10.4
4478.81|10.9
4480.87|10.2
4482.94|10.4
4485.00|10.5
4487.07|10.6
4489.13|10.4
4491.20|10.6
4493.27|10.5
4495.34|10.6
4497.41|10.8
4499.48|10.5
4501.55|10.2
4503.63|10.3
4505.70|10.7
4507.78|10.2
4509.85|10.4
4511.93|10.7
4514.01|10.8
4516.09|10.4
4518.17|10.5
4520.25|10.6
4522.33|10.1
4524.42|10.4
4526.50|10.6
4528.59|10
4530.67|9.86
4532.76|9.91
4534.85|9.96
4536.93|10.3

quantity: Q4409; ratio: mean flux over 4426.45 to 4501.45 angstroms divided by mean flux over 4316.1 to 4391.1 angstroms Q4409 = 1.06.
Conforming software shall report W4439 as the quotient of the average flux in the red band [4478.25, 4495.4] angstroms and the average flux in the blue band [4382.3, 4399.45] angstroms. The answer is 1.0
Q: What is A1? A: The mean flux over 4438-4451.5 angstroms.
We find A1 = 10.4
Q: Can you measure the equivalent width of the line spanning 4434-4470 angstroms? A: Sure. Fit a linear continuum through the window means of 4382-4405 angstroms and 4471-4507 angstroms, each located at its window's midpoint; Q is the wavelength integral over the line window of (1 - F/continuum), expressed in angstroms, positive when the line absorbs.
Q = 0.4 angstroms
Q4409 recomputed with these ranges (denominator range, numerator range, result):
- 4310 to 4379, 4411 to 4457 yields 1.07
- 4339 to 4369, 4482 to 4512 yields 1.09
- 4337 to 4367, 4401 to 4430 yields 1.12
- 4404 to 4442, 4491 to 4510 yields 0.99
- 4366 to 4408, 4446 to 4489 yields 1.01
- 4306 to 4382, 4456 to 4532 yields 1.06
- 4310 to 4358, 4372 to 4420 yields 1.08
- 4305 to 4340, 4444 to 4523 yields 1.07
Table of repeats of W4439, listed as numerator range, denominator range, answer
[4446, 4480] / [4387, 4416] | 1.00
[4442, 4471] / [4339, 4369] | 1.07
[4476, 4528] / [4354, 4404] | 1.02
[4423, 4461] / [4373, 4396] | 1.00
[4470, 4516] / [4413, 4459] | 1.01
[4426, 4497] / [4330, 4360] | 1.12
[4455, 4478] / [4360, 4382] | 1.00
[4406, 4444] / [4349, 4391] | 1.03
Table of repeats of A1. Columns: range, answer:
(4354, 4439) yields 10.4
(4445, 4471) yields 10.3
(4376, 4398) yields 10.4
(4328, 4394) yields 9.89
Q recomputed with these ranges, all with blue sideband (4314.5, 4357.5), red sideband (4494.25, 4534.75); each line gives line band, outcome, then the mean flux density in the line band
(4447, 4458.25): -0.3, 10.4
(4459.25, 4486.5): -0.6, 10.4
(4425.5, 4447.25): -0.9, 10.4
